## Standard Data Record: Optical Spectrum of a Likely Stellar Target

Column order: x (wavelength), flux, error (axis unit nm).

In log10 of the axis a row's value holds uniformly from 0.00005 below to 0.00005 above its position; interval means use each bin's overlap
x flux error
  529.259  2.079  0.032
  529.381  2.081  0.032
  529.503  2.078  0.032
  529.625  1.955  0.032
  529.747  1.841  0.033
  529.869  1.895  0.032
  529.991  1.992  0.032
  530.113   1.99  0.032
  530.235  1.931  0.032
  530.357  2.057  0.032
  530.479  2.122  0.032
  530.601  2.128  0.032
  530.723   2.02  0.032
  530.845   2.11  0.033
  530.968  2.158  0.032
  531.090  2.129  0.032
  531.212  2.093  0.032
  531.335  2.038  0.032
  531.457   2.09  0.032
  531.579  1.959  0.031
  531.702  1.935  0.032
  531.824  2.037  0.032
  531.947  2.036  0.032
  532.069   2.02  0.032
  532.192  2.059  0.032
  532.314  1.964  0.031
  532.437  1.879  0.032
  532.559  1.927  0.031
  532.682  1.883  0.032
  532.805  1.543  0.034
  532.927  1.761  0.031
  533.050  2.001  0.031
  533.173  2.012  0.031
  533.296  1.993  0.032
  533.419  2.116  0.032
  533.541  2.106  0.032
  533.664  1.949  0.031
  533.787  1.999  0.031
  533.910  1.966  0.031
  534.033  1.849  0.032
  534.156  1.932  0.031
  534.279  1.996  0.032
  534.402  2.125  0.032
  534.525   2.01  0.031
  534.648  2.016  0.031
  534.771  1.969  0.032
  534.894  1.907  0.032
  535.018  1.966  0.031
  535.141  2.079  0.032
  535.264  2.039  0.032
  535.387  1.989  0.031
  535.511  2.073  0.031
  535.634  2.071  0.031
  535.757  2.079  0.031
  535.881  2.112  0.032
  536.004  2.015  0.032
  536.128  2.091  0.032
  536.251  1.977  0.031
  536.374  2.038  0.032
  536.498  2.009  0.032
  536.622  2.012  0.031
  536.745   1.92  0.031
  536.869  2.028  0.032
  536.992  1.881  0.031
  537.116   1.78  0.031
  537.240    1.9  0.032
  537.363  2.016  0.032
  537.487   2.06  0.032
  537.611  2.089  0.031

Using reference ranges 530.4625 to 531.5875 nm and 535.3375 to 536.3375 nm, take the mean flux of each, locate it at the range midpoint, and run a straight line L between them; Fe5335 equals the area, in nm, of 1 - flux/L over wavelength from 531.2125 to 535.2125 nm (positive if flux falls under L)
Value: 0.189 nm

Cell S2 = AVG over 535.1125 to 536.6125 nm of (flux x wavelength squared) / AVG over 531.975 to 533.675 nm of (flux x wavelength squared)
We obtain 1.1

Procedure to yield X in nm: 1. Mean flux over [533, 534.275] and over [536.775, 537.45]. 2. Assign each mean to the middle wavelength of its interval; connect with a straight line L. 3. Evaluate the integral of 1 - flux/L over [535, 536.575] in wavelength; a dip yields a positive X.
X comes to -0.074 nm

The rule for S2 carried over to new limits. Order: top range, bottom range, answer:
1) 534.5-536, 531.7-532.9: 1.06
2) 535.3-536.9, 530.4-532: 1.00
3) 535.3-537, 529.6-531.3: 1.02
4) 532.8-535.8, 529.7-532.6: 1.00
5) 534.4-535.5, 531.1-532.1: 1.00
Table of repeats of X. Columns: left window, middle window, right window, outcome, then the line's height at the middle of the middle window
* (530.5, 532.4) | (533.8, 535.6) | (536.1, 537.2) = 0.002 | 2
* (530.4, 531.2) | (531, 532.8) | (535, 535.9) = 0.090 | 2.1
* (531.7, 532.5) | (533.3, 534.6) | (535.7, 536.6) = 0.008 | 2.02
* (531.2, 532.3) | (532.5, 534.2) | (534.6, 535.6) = 0.071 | 2.02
